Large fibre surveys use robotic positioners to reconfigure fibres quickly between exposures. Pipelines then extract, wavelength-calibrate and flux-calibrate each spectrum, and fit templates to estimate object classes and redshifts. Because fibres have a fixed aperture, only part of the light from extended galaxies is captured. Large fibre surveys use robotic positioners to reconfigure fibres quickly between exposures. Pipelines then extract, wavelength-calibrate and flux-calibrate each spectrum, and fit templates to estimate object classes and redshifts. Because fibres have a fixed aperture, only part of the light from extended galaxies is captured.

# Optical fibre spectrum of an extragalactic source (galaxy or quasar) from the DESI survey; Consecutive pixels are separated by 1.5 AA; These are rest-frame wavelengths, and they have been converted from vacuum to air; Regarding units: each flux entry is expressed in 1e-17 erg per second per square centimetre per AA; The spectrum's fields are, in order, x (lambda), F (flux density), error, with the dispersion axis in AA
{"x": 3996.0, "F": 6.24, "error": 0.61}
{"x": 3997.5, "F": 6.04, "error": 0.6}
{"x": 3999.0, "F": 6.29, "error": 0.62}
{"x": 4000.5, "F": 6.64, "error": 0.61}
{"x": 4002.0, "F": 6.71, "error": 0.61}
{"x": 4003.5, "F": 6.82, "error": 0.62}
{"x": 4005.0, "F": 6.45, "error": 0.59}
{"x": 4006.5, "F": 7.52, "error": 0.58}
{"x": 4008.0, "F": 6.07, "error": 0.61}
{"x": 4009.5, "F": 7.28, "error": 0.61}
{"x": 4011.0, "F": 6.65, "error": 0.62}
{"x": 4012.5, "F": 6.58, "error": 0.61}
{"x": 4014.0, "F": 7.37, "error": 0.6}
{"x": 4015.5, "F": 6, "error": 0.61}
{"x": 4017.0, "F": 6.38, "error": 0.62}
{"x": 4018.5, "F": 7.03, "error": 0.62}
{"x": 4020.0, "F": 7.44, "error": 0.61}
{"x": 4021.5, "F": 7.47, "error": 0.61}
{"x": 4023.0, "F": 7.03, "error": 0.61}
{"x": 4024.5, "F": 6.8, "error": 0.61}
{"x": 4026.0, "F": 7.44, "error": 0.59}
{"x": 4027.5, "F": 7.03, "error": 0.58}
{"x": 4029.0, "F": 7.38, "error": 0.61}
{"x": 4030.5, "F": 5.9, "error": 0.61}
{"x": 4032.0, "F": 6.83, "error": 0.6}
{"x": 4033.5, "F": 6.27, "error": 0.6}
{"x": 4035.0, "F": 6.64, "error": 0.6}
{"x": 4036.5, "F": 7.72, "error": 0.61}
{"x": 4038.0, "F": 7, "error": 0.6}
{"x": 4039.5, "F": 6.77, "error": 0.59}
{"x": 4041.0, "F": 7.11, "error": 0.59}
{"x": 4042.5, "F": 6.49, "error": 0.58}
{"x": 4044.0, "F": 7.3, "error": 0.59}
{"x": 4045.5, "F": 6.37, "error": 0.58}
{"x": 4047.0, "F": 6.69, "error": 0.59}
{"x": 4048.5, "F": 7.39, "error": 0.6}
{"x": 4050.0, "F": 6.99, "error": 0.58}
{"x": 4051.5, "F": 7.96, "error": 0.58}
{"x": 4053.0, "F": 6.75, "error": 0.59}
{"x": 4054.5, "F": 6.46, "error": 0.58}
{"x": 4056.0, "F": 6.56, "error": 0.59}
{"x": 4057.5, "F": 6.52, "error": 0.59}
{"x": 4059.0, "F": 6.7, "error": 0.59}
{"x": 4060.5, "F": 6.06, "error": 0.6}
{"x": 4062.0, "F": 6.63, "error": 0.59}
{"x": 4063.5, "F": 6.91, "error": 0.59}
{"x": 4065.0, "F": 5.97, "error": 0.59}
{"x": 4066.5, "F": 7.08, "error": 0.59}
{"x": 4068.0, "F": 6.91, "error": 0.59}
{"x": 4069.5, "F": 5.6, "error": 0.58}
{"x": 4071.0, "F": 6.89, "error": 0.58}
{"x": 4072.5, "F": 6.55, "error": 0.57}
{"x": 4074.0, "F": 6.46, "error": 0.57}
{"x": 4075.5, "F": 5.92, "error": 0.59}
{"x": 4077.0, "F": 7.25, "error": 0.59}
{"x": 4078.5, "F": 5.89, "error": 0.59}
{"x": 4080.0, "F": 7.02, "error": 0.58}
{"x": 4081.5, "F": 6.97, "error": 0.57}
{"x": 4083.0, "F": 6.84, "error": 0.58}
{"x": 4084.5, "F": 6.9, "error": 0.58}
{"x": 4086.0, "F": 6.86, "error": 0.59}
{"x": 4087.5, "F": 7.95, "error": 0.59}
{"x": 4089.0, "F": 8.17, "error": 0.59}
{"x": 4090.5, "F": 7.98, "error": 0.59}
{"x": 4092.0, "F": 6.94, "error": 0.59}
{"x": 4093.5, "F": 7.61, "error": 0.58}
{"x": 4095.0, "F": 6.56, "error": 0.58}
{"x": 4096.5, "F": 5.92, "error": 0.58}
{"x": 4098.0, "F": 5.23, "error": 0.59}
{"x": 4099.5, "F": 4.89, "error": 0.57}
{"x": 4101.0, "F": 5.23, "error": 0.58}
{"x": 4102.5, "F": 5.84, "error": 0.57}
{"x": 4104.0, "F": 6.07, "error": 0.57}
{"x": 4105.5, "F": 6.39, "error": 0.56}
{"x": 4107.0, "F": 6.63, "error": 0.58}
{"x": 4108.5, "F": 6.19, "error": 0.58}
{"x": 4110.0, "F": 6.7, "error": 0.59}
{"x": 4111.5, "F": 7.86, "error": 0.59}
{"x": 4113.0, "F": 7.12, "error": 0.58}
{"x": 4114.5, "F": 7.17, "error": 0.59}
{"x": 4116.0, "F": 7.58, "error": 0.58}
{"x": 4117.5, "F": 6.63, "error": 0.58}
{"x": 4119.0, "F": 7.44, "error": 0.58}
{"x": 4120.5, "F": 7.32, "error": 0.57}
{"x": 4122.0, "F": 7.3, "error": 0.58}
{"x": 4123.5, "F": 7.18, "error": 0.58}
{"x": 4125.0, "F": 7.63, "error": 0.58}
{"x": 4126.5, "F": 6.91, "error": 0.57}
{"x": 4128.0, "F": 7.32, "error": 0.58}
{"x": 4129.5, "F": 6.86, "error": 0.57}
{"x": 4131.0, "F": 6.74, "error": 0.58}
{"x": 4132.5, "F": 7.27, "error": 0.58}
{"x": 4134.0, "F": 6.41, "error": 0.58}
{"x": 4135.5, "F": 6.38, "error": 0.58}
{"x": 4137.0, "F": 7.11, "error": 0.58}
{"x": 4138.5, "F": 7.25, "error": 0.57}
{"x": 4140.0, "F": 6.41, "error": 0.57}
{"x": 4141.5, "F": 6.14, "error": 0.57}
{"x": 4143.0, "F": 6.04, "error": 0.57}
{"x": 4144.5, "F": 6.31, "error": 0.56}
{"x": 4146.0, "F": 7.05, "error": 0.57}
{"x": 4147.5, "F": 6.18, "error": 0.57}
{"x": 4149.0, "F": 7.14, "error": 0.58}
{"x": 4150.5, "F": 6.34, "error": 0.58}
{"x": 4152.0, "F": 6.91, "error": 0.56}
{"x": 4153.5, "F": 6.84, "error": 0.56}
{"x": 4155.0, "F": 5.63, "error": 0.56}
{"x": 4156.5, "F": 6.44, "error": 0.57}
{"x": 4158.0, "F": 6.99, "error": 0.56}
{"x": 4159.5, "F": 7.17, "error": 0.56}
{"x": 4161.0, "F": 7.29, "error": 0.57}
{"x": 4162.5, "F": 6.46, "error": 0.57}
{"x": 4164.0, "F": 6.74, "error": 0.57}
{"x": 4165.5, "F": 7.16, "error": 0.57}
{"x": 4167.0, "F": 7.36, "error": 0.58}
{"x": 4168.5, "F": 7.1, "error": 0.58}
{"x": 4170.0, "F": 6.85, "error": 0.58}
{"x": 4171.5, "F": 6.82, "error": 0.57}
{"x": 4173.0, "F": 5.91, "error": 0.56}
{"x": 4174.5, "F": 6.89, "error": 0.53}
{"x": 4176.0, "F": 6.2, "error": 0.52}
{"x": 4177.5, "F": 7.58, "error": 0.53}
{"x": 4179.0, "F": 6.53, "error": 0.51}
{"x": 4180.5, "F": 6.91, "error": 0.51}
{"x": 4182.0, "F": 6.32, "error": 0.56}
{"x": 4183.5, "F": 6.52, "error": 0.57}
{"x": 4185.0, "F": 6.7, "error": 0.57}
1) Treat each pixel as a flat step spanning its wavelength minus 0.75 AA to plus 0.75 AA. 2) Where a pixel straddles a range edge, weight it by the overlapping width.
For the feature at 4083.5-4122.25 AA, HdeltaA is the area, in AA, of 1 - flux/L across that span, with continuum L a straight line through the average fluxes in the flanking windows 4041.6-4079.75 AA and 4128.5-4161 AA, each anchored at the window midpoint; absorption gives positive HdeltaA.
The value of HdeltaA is -0.7 AA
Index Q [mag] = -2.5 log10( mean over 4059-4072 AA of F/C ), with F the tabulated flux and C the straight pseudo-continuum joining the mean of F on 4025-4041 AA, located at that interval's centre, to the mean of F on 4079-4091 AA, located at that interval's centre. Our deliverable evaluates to 0.10 mag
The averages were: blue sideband 6.91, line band 6.52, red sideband 7.29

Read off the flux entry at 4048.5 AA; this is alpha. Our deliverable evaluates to 7.39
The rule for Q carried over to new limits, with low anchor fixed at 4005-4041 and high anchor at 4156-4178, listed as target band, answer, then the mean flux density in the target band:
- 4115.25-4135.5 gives -0.04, 7.09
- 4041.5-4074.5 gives 0.03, 6.7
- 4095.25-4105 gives 0.22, 5.6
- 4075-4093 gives -0.03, 7.08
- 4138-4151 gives 0.05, 6.53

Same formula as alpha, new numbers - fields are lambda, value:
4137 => 7.11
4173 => 5.91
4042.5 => 6.49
